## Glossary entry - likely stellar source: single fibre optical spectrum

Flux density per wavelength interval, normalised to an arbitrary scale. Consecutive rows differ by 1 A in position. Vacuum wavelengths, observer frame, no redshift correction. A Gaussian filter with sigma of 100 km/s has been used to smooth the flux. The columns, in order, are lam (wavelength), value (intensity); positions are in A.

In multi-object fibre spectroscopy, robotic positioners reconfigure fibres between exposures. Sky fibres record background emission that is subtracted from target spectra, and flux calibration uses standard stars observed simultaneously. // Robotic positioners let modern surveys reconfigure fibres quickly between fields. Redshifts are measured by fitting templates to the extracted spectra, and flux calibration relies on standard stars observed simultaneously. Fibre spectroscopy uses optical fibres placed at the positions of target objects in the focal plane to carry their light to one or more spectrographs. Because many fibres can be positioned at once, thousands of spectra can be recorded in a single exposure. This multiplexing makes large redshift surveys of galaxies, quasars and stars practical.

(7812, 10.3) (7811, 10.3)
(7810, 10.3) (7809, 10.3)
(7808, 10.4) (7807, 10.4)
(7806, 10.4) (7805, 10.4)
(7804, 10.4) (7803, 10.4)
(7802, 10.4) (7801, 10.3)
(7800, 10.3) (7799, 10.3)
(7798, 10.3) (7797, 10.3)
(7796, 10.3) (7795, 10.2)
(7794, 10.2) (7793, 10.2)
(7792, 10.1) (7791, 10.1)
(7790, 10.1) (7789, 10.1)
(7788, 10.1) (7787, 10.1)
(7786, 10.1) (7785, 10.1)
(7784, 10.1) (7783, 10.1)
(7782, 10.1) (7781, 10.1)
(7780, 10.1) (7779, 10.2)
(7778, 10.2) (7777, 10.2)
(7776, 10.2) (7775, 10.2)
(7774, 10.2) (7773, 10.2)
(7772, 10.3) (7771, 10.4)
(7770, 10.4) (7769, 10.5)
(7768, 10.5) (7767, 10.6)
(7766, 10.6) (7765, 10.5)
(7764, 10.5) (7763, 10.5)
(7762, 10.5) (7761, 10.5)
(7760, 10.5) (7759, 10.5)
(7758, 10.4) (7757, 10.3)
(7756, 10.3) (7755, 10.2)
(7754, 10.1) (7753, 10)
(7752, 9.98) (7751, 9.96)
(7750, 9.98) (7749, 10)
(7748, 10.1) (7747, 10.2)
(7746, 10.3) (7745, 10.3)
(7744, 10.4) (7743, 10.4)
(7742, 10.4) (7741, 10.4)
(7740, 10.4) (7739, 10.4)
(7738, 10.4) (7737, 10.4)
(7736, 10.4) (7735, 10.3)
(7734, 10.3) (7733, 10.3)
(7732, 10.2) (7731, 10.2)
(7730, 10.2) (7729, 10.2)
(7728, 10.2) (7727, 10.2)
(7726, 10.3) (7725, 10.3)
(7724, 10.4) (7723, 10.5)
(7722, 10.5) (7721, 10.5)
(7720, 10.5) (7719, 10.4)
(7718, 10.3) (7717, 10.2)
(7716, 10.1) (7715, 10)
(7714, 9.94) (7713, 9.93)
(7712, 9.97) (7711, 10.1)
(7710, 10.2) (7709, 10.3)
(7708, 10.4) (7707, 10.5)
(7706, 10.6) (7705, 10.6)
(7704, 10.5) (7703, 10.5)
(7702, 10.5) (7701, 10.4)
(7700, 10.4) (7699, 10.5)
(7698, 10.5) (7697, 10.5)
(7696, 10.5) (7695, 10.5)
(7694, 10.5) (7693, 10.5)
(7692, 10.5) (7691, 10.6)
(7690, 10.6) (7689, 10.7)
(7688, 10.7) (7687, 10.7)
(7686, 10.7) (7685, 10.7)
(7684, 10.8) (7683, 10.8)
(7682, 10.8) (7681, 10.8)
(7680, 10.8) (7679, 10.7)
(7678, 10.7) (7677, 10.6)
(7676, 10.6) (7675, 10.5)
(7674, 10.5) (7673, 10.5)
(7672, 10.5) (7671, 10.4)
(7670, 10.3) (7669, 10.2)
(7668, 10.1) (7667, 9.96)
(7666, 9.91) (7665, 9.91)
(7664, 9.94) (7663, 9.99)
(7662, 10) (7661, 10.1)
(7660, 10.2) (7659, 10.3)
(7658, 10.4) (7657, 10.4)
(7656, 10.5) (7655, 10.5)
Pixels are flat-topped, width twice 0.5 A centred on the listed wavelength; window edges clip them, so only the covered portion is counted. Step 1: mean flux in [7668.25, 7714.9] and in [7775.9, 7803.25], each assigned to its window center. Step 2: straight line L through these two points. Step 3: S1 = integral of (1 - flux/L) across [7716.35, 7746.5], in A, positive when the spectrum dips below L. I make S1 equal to 0.09 A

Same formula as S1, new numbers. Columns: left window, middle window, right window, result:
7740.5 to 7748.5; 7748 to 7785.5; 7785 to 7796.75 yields -0.1 A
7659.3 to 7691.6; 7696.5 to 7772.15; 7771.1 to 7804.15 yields -0.1 A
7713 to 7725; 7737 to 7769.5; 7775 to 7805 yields -0.3 A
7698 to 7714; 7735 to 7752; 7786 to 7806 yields 0.1 A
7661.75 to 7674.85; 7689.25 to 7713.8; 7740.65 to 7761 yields -0.5 A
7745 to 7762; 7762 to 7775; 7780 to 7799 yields -0.3 A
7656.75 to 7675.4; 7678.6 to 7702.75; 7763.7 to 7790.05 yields -0.9 A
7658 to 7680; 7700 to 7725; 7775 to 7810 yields -0.1 A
